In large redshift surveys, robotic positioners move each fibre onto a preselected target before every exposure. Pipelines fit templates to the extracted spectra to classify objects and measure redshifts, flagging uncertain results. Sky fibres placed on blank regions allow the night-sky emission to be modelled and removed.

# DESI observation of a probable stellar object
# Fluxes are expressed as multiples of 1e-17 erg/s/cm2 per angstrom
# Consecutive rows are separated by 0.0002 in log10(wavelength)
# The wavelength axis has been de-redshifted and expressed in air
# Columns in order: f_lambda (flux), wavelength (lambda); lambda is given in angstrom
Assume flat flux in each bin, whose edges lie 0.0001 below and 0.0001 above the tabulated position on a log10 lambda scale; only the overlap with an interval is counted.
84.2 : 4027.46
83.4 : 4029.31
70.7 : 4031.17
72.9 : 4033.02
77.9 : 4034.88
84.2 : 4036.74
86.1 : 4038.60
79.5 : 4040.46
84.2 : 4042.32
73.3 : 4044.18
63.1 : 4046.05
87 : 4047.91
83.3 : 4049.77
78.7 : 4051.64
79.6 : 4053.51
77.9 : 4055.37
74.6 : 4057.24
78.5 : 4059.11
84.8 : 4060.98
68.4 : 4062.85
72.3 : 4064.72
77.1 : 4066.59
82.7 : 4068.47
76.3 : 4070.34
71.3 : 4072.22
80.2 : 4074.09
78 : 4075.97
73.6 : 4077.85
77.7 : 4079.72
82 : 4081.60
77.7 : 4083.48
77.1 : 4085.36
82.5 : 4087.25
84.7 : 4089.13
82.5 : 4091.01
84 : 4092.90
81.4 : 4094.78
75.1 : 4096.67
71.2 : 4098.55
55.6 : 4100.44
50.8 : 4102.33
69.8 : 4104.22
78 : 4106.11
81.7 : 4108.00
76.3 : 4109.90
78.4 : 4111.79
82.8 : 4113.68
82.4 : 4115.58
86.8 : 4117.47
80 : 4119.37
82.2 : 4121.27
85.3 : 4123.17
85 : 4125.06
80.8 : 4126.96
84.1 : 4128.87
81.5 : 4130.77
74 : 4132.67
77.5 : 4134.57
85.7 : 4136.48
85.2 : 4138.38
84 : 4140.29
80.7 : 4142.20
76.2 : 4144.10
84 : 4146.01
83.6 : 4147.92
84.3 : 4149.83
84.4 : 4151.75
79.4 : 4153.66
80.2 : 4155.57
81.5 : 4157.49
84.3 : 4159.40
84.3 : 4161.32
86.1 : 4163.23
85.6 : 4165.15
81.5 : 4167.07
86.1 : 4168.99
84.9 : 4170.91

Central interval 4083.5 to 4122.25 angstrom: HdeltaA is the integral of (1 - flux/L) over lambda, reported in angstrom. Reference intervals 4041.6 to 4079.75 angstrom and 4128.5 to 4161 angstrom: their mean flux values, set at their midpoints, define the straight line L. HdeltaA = 1.1 angstrom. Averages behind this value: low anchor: 77.2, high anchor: 81.8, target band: 77.2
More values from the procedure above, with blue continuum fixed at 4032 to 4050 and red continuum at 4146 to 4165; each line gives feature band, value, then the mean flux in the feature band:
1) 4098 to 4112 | 2.0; 69.7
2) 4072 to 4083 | 0.4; 77.6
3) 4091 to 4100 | 0.4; 77.2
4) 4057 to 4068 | 0.5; 76.3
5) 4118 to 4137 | 0.1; 81.6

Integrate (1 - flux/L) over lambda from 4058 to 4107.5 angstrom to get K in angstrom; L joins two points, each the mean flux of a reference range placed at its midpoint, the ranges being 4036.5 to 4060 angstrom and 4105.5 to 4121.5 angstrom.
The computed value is 2.54 angstrom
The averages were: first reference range 79.1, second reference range 80.9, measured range 75.9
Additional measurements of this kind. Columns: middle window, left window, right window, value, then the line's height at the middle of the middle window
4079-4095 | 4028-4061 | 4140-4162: -0.19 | 80.1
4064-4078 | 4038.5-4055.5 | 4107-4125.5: 0.59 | 80.1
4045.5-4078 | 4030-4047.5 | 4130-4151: 0.37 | 78.2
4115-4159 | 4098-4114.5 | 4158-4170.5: -2.14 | 78.5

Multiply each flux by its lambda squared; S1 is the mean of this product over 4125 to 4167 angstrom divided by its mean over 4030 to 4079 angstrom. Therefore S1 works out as 1.11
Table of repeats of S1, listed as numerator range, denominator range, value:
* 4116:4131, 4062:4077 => 1.13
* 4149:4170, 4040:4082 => 1.13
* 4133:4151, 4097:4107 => 1.27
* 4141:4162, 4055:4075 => 1.12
